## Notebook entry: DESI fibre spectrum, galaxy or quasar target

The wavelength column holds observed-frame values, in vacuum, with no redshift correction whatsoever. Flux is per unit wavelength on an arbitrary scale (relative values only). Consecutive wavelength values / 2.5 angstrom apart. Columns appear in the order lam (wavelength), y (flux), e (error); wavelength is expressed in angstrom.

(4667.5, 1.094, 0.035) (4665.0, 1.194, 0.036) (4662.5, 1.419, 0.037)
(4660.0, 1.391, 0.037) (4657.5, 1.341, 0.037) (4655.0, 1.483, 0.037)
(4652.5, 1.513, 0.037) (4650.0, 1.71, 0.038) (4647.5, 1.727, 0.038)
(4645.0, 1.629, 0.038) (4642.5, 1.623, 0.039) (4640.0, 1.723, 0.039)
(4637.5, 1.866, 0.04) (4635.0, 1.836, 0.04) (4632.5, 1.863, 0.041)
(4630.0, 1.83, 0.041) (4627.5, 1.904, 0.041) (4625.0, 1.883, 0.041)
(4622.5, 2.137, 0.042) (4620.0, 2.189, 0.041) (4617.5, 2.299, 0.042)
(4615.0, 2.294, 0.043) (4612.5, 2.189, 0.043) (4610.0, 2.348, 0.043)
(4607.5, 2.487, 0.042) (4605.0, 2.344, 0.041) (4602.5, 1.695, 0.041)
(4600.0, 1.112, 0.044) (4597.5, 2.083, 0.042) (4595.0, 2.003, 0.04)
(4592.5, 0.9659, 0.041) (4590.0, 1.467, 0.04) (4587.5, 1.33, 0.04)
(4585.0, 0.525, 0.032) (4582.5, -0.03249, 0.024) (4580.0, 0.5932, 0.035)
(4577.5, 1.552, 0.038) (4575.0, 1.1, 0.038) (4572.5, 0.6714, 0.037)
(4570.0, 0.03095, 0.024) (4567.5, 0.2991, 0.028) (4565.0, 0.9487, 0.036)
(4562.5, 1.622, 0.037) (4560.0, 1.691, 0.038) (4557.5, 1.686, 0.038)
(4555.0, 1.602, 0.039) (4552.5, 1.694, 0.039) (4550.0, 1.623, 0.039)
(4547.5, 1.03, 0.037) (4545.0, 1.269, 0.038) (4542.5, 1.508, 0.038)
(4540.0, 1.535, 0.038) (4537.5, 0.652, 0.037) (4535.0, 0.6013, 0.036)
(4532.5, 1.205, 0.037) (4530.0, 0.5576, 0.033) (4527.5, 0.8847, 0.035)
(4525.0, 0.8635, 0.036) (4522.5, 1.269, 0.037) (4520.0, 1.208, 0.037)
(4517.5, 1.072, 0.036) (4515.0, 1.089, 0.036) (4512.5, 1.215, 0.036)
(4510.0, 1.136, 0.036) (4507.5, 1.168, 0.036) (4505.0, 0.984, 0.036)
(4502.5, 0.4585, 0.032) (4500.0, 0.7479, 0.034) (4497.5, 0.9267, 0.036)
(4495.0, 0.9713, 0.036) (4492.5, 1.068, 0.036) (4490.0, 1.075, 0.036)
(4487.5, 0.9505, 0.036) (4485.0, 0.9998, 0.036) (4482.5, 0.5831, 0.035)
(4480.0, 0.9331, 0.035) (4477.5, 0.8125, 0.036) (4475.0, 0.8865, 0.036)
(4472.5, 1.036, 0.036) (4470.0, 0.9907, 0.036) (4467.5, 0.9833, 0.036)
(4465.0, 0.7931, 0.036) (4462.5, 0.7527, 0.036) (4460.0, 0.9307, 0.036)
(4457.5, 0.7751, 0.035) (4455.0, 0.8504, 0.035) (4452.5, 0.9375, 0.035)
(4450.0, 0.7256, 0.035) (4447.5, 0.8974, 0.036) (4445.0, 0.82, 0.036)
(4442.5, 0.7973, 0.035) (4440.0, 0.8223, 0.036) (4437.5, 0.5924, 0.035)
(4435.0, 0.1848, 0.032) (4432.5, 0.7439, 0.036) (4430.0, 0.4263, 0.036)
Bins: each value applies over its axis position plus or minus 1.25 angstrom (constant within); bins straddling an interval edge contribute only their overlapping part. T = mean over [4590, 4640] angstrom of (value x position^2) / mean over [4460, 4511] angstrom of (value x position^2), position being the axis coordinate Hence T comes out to 2.3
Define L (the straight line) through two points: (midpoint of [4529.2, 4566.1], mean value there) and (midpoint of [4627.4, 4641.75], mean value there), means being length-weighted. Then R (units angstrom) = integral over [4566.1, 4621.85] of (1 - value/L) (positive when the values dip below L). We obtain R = 6.1 angstrom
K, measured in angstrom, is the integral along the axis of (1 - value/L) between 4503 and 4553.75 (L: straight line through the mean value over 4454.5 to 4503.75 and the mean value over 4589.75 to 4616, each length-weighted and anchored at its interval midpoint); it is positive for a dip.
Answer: 6.8 angstrom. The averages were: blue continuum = 0.877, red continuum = 1.92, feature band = 1.12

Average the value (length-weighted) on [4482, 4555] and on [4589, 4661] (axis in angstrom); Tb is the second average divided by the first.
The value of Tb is 1.72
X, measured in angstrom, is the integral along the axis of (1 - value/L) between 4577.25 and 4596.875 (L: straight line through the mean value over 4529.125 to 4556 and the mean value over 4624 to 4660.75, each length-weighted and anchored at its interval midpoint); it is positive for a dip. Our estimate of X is 5.16 angstrom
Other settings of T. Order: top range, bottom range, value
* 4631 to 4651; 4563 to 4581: 2.31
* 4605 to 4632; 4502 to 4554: 2.02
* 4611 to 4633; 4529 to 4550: 1.98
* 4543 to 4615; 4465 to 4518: 1.50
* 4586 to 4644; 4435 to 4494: 2.35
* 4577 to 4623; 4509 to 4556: 1.48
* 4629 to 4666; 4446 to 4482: 2.00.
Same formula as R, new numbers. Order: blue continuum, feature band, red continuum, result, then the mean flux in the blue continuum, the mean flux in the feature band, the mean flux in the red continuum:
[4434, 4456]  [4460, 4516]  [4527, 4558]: 0.87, 0.741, 0.934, 1.22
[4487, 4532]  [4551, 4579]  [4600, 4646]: 5.41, 0.985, 1.17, 1.99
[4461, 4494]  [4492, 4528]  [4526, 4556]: 1.46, 0.913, 1.01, 1.17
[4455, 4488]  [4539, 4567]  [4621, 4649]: -2.01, 0.876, 1.44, 1.82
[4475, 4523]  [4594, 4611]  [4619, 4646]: -3.47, 0.976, 2.01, 1.86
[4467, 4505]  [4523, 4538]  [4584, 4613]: 4.81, 0.896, 0.825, 1.71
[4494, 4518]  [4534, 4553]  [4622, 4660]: -0.68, 0.974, 1.23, 1.72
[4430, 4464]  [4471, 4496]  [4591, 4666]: 0.66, 0.744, 0.932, 1.8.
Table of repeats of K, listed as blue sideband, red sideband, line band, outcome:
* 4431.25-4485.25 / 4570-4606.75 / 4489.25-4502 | 0.00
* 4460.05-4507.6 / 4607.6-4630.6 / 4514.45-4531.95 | 3.56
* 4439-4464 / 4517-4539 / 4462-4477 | -1.00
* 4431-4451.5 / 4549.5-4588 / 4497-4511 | -0.47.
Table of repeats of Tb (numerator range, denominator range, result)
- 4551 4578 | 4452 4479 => 1.32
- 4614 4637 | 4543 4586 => 1.90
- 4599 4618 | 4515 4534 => 2.08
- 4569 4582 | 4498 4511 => 0.84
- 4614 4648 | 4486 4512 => 2.00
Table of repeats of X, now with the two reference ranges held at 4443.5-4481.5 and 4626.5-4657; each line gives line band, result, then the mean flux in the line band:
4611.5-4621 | -3.9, 2.25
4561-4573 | 5.5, 0.737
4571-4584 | 6.0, 0.758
